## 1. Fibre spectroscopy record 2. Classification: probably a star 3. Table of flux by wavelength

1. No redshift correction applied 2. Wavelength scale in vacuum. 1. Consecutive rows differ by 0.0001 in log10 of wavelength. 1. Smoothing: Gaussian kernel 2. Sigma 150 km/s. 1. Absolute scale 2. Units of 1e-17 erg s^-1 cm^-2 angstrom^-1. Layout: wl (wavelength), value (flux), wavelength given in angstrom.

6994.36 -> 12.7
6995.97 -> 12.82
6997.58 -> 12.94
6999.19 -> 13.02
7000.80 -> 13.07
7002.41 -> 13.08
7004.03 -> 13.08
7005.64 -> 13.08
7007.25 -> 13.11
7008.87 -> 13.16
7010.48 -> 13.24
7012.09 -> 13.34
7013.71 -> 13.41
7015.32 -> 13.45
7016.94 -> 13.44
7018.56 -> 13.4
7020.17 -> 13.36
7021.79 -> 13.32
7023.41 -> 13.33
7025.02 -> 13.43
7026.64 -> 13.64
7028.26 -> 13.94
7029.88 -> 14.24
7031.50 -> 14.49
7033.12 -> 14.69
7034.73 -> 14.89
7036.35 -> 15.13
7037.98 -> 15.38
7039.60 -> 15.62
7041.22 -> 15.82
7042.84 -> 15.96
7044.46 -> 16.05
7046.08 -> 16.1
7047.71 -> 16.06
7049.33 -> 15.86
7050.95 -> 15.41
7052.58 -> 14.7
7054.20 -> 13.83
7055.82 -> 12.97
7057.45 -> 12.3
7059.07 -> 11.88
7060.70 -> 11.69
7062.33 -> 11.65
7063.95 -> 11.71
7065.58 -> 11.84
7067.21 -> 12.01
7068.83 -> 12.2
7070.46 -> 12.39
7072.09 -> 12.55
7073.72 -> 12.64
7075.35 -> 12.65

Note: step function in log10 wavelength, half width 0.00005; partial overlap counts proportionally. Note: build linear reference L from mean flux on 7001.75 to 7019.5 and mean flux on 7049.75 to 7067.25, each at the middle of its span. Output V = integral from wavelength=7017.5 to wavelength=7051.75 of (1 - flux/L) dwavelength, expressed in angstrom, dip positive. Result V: -4.5 angstrom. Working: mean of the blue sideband 13.3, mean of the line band 14.8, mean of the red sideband 12.8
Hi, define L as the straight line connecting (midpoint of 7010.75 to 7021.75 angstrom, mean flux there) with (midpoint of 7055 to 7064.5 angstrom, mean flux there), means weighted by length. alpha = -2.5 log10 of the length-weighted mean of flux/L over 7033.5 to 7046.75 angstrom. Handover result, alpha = -0.23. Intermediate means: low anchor 13.4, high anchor 12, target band 15.6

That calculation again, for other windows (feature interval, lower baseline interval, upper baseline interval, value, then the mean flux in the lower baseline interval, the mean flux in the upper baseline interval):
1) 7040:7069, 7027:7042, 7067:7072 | -0.032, 14.9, 12.3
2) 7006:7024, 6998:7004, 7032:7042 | 0.046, 13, 15.2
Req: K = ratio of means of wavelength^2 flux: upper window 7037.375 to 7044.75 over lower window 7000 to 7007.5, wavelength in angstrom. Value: 1.2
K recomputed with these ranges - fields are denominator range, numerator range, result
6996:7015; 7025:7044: 1.14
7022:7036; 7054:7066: 0.87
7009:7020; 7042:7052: 1.20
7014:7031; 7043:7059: 1.09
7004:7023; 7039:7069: 1.06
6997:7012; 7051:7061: 1.02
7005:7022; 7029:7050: 1.17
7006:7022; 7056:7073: 0.92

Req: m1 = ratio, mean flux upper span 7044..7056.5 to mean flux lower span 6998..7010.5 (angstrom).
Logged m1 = 1.16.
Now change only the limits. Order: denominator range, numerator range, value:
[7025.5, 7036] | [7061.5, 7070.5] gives 0.83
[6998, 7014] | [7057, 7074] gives 0.92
